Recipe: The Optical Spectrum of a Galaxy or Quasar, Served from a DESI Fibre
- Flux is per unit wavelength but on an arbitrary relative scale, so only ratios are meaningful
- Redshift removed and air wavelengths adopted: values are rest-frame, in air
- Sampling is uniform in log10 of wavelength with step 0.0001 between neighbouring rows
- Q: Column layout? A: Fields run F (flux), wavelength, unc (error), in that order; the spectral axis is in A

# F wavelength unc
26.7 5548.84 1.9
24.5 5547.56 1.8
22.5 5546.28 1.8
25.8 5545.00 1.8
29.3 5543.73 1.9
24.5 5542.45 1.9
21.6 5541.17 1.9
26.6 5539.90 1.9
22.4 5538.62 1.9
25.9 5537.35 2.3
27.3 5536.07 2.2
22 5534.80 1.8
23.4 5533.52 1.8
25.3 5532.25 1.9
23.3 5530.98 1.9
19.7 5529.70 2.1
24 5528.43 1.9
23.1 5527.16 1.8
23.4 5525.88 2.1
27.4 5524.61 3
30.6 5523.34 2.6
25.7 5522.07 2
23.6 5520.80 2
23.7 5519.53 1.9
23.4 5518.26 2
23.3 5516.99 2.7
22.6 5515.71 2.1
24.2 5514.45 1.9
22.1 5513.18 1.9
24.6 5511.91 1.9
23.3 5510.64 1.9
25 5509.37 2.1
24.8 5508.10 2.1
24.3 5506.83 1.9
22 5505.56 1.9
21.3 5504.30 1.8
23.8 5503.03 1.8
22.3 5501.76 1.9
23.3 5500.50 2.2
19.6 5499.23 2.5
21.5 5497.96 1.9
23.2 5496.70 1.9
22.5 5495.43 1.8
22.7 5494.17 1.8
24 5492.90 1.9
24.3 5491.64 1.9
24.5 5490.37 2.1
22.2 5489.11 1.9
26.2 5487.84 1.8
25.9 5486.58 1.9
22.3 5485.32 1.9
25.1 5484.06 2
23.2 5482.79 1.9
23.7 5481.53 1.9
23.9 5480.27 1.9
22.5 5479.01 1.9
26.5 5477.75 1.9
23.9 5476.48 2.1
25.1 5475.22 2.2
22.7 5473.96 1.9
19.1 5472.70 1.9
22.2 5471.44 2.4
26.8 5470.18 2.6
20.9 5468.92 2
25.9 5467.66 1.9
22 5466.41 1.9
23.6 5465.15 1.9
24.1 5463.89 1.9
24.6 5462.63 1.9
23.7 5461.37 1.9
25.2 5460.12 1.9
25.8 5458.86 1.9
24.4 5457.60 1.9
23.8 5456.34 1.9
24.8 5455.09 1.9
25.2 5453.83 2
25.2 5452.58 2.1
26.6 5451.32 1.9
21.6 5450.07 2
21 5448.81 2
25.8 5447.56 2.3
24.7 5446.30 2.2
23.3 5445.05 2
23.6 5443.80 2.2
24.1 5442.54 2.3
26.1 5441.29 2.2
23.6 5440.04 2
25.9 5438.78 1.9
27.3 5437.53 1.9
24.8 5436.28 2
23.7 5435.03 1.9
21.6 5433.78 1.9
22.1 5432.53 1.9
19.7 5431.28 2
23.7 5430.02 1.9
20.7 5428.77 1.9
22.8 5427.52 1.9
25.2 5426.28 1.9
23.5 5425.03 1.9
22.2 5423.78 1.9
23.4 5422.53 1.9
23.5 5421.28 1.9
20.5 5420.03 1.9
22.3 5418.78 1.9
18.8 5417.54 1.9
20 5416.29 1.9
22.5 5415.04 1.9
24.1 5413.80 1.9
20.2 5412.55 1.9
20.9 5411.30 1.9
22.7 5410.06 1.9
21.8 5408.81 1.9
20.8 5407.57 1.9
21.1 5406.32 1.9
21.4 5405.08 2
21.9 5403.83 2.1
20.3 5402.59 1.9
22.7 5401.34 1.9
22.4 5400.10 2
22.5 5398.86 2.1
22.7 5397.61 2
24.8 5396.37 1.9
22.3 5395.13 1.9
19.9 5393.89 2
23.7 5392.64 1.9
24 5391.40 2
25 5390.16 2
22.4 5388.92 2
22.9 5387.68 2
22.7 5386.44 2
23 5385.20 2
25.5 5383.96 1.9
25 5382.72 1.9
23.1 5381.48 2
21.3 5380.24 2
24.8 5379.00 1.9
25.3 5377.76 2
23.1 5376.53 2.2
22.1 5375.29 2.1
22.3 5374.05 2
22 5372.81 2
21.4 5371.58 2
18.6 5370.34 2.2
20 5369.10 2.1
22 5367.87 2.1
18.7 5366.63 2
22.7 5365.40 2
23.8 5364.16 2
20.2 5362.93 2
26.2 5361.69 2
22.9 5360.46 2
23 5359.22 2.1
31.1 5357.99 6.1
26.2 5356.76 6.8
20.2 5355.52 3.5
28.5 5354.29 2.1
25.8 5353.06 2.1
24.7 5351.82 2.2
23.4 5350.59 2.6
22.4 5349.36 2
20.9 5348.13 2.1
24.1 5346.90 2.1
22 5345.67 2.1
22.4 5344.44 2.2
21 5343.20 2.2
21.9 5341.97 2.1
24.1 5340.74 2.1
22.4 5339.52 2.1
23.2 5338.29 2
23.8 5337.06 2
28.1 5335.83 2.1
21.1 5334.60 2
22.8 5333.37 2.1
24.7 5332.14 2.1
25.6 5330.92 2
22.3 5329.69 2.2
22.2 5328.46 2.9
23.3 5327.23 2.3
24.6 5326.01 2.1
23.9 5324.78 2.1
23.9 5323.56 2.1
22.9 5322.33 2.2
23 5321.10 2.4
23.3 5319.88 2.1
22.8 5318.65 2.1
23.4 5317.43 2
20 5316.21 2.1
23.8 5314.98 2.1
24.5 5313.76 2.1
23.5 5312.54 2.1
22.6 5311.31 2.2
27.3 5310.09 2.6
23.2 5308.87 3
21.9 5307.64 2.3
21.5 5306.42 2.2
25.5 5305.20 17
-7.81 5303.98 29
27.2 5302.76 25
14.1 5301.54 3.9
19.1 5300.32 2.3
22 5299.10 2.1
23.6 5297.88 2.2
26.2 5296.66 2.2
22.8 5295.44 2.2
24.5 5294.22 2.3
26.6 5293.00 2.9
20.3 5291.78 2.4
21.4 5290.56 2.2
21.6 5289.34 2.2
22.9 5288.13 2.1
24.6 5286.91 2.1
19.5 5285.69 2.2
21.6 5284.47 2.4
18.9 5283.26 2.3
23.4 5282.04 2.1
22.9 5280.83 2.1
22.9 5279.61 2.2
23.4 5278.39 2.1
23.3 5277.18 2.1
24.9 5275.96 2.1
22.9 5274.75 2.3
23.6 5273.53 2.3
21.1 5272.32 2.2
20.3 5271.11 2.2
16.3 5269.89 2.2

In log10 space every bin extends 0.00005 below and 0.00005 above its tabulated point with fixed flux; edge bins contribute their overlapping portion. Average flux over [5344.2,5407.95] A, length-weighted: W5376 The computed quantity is 22.9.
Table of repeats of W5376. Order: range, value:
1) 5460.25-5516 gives 23.5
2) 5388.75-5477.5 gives 23.1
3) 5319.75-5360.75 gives 23.7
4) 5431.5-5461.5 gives 24.3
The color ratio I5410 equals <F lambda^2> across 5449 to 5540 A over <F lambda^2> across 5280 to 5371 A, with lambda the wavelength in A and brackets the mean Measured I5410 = 1.1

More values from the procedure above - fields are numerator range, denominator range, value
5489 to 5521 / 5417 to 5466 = 1.00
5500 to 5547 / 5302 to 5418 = 1.13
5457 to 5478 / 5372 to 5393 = 1.05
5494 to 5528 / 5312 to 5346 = 1.09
